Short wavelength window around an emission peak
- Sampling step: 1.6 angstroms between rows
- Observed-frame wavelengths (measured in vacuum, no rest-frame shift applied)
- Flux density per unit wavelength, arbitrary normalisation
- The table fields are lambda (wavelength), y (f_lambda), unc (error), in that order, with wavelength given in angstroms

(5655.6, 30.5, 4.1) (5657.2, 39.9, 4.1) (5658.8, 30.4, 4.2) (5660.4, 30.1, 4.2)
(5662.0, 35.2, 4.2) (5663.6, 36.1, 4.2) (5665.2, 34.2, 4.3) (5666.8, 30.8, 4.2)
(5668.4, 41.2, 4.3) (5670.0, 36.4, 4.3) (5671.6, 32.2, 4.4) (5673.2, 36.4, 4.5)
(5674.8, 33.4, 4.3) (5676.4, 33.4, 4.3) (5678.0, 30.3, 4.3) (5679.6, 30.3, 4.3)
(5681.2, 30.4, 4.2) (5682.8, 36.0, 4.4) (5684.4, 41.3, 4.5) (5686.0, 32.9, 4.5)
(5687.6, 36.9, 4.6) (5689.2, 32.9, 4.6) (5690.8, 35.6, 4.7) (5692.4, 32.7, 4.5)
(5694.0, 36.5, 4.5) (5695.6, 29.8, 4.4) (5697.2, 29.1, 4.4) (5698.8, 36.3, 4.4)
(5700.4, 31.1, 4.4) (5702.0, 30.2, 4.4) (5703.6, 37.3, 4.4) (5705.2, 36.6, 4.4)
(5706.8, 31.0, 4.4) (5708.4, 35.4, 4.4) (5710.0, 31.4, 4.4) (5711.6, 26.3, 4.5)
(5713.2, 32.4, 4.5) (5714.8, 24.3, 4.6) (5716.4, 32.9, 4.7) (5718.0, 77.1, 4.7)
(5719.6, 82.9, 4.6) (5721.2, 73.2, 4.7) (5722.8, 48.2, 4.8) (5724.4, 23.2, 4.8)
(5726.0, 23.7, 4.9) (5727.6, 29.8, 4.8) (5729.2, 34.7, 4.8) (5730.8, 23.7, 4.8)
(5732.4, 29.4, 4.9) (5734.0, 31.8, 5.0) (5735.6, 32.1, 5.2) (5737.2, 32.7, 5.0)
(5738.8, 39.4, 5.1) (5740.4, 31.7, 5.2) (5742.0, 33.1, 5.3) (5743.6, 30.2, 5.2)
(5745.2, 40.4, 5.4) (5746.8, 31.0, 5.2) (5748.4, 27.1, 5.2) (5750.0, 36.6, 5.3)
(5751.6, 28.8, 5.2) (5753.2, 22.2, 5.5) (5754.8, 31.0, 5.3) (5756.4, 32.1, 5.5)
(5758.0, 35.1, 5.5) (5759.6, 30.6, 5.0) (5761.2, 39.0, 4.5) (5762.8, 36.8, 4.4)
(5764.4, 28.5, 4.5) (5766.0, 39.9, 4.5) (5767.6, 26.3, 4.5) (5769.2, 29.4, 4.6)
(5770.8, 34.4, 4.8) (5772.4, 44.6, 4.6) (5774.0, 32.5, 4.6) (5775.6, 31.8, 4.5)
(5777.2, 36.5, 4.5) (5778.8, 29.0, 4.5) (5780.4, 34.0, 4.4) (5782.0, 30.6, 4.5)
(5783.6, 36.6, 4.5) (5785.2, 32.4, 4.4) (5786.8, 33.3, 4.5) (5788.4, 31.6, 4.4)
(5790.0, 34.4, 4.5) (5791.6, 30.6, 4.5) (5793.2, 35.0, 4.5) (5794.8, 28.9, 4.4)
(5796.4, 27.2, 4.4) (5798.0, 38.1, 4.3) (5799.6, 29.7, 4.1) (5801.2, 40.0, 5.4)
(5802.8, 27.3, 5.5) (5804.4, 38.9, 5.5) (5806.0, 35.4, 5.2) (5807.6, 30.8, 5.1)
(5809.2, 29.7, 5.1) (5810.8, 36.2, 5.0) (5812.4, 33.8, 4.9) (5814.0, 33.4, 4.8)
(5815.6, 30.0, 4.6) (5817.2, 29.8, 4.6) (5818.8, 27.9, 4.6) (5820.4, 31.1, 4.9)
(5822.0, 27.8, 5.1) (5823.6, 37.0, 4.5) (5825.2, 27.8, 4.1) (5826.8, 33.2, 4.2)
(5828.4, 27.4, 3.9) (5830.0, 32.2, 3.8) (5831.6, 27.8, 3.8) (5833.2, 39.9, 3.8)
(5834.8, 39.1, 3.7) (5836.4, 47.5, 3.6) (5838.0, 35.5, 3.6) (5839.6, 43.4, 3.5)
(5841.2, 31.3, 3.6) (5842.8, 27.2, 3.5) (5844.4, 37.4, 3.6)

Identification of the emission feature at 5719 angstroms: H-beta 4861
